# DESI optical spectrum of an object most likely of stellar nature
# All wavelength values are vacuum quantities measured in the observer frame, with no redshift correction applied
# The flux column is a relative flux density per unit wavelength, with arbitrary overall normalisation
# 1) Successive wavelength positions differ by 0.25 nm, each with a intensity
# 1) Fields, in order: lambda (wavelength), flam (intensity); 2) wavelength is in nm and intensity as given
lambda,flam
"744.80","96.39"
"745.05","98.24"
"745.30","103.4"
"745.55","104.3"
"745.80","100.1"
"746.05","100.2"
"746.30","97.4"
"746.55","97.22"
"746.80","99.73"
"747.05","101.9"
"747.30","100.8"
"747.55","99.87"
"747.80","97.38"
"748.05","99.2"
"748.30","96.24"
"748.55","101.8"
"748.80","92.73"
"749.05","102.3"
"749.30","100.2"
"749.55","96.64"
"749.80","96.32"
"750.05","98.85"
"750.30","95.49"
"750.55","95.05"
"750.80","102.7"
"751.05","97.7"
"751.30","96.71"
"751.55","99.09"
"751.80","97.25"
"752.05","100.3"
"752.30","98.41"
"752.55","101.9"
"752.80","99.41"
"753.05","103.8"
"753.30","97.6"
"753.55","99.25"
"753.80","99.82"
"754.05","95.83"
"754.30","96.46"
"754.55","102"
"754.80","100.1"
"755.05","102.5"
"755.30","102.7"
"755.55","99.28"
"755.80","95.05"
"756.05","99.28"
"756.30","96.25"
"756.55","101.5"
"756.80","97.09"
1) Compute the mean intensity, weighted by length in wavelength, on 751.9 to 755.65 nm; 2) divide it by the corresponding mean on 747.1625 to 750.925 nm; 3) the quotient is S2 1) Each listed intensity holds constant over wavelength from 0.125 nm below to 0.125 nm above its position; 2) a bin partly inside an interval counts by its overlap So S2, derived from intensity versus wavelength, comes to 1.02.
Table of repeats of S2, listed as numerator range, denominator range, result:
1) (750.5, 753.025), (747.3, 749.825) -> 1.01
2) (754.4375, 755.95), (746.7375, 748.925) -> 1.01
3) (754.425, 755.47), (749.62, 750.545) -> 1.05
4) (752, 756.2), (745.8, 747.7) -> 1.00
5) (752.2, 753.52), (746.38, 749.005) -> 1.01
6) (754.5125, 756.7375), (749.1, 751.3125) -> 1.02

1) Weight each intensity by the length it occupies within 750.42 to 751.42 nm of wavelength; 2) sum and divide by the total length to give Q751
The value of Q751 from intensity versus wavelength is 98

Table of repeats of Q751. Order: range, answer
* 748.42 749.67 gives 98.7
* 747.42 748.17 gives 98.8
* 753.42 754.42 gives 97.8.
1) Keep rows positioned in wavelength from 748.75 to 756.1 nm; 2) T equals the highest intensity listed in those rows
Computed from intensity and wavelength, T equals 103.8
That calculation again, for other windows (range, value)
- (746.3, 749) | 101.9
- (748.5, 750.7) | 102.3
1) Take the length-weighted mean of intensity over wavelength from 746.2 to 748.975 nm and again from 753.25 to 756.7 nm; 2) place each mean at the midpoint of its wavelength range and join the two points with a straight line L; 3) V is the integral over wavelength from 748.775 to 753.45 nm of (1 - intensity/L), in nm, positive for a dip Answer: 0.01 nm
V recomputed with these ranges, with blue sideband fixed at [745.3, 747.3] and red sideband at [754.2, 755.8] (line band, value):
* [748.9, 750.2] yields 0.02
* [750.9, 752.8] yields 0.03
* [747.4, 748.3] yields 0.02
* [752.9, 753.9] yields 0.00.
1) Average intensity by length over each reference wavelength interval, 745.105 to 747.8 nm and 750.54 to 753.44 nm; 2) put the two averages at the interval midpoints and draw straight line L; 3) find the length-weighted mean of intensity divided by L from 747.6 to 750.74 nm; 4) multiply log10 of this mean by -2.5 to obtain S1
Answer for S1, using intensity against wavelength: 0.02 mag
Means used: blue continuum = 100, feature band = 97.8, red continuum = 99.3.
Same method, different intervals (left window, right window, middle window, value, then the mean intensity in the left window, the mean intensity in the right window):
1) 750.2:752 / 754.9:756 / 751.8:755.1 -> -0.01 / 97.9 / 99.8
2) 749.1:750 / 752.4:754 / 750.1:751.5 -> 0.01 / 98.2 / 100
